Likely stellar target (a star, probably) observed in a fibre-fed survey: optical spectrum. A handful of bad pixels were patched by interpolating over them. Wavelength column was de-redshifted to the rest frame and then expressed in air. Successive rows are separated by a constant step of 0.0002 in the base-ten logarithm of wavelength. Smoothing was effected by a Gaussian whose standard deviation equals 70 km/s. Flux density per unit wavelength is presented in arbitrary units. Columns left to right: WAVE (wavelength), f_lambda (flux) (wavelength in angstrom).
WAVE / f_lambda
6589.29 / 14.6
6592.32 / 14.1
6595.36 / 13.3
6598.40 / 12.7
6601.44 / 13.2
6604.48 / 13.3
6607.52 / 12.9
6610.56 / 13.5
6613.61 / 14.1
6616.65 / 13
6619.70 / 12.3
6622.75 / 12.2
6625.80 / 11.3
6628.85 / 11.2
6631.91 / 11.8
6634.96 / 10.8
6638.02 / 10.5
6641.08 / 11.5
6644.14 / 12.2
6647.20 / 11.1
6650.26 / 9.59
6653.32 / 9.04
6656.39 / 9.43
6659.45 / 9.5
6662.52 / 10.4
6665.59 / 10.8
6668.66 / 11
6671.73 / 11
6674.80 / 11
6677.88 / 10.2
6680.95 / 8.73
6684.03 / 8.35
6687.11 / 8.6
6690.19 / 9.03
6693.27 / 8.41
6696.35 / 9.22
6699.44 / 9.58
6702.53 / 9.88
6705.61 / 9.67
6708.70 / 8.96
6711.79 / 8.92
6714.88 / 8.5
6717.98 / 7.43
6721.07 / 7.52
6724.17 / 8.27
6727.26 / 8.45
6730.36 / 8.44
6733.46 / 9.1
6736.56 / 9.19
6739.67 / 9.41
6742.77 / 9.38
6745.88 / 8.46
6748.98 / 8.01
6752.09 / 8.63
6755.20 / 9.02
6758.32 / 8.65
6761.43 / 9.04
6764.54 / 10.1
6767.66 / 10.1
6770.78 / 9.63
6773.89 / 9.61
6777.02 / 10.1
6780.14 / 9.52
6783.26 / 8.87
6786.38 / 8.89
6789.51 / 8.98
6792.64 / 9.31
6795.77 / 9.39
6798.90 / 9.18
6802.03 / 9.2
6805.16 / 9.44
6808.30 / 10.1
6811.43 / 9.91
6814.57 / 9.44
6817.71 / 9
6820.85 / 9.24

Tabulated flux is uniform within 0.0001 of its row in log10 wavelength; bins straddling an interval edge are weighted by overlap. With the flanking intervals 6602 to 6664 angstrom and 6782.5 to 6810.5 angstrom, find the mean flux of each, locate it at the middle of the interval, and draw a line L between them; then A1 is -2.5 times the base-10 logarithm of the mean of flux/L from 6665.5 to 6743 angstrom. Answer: 0.153 mag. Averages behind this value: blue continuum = 11.5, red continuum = 9.29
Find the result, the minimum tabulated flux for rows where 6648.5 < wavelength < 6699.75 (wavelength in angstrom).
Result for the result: 8.35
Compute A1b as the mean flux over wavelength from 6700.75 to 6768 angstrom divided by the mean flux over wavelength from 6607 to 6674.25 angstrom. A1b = 0.8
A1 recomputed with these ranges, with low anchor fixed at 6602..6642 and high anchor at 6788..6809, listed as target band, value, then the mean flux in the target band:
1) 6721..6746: 0.18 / 8.77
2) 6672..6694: 0.20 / 9.32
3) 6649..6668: 0.18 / 9.85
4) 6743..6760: 0.17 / 8.62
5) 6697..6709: 0.14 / 9.56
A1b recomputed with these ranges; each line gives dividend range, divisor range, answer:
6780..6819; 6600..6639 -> 0.76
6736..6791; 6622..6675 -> 0.85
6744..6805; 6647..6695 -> 0.95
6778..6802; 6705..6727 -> 1.09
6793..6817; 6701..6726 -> 1.10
